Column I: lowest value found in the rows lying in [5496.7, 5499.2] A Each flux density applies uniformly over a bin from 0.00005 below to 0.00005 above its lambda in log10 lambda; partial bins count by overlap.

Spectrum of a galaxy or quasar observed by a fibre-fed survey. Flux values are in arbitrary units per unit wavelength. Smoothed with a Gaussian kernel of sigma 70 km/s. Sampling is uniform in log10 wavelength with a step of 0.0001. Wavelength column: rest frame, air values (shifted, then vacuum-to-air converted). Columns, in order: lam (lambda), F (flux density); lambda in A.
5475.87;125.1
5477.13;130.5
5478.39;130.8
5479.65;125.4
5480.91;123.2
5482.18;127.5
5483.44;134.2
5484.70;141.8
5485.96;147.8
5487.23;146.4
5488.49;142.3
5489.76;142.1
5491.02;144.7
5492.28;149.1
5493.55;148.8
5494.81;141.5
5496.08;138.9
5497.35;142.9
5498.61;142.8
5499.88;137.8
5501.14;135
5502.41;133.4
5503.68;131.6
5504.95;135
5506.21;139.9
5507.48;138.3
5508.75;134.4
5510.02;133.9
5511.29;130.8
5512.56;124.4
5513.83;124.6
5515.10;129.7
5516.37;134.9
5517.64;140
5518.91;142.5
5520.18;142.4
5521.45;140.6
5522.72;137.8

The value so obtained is 142.8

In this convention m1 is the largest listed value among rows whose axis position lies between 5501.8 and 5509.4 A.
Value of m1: 139.9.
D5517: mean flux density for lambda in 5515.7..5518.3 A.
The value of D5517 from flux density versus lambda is 137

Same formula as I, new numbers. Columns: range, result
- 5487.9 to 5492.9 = 142.1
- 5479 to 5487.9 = 123.2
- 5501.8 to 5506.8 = 131.6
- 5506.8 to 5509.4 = 134.4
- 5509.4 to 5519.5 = 124.4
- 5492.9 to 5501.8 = 135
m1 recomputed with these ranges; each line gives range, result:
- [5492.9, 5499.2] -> 148.8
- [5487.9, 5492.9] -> 149.1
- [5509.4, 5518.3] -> 140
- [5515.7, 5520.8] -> 142.5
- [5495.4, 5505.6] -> 142.9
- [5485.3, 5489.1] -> 147.8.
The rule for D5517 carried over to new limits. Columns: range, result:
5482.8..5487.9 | 143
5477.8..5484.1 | 128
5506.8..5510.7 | 135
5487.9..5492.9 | 145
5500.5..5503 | 134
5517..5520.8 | 142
